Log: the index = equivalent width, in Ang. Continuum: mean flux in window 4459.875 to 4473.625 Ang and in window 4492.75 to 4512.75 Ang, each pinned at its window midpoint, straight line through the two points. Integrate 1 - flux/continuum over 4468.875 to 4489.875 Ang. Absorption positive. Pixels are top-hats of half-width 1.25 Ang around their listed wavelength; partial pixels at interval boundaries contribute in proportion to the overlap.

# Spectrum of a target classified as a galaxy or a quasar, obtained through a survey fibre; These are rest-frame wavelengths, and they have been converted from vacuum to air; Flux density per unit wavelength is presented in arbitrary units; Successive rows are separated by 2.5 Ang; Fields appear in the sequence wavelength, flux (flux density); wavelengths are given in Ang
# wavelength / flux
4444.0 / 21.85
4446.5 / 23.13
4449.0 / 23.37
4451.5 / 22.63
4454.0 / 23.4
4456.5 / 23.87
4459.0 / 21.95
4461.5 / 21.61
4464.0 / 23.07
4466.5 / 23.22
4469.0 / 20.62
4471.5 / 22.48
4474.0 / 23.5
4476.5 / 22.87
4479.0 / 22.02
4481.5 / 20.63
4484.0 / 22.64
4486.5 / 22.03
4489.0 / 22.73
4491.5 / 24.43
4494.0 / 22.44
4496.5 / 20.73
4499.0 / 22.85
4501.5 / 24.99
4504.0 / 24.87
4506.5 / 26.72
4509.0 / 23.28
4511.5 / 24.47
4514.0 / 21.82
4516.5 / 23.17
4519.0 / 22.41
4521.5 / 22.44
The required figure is 0.5 Ang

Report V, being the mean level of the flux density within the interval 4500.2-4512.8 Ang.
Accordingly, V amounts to 24.8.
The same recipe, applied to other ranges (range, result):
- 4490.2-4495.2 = 23.4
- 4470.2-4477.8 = 22.9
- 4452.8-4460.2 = 23.1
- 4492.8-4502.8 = 22.8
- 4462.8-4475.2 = 22.6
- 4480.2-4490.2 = 22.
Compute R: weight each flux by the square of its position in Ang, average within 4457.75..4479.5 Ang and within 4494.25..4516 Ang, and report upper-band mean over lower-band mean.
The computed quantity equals 1.1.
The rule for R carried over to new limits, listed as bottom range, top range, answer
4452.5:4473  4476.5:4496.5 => 1.00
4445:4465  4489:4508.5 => 1.06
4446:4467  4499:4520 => 1.07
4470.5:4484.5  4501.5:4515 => 1.10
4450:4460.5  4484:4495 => 1.01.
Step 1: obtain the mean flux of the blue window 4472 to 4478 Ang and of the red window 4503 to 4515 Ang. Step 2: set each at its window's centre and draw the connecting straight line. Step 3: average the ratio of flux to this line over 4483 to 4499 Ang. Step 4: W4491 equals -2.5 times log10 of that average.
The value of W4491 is 0.05 mag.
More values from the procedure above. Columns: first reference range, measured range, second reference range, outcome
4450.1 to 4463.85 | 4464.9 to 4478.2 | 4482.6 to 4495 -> 0.01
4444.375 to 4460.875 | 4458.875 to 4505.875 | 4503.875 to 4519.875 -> 0.03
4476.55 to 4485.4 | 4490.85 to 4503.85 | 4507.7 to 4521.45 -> -0.03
